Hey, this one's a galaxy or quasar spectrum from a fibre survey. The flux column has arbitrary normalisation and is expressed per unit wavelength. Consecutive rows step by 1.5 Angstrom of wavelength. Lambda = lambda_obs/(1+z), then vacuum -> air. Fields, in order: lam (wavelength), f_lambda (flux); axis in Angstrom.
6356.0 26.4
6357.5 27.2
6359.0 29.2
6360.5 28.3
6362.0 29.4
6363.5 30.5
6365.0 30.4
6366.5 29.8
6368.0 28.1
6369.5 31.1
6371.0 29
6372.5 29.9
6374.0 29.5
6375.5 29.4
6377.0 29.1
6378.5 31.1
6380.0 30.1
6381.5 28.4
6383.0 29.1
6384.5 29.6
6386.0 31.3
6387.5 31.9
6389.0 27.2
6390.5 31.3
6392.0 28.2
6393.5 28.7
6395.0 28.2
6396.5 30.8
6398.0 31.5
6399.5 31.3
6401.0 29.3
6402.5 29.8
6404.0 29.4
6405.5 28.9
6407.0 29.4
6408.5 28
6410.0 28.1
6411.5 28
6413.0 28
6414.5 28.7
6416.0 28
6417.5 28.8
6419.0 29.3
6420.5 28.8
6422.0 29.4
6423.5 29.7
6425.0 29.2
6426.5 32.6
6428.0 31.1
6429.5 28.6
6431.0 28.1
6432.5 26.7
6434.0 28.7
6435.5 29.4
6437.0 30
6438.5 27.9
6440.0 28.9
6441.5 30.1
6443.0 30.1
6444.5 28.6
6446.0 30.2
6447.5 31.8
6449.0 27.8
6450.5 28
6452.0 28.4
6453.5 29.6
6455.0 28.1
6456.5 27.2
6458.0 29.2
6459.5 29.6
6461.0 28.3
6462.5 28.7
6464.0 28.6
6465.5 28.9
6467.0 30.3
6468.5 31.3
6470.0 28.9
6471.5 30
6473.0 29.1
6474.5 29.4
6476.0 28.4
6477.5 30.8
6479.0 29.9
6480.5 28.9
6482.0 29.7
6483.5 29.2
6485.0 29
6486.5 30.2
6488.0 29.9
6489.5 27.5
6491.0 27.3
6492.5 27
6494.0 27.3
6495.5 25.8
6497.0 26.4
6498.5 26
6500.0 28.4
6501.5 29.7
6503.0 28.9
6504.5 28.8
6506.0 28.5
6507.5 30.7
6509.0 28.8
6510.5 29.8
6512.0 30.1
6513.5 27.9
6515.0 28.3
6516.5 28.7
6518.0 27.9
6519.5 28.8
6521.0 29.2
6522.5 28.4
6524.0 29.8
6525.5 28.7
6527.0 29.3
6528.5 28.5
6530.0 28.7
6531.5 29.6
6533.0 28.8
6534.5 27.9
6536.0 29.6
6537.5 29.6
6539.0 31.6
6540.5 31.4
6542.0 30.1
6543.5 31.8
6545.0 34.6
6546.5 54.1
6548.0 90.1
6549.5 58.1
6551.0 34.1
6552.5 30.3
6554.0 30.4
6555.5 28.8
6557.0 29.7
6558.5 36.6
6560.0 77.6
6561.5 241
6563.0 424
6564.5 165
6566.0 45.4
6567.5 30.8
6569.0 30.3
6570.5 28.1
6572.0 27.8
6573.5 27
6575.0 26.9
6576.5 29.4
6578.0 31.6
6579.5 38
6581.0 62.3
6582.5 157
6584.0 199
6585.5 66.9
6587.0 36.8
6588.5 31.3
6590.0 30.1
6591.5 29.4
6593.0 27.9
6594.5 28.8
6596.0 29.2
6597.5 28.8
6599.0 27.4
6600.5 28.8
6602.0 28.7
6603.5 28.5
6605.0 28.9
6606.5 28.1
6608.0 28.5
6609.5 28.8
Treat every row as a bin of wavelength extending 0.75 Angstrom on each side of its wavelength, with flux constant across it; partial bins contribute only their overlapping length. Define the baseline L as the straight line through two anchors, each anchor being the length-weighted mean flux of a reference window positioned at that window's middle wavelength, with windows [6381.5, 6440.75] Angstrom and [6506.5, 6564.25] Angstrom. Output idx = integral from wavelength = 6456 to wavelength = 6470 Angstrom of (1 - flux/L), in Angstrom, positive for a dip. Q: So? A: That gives 3.36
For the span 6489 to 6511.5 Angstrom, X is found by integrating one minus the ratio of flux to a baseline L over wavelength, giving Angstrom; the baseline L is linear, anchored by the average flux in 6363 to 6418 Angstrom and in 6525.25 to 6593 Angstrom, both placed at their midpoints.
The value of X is 9.5 Angstrom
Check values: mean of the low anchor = 29.5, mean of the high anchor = 58.7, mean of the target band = 28.1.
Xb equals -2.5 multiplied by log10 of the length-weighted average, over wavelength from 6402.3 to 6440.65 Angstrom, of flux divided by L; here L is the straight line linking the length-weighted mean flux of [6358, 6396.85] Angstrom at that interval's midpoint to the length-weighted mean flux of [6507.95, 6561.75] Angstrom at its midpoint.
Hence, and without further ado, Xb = 0.11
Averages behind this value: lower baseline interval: 29.6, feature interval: 29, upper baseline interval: 38.3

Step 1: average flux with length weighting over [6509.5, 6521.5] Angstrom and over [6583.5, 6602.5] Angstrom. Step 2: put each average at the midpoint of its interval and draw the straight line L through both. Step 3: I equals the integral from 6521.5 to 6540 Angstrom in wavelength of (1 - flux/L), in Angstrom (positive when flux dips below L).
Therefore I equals 1.47 Angstrom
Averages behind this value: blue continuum 28.8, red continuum 43.8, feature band 29.2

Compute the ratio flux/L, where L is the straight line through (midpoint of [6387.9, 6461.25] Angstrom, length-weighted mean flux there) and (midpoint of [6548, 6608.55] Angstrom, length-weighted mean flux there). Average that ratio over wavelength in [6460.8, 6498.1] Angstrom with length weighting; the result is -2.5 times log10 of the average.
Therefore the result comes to 0.36 mag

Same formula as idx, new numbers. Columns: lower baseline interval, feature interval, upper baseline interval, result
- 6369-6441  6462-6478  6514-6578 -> 4.04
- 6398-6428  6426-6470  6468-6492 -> 0.19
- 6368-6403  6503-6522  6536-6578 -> 8.89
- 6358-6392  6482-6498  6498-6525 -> 0.53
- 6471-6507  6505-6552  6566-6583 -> 2.83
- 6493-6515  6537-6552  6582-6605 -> -1.64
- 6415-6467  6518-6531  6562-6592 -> 6.62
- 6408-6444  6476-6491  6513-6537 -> -0.22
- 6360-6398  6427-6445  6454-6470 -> 0.09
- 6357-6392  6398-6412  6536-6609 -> 1.84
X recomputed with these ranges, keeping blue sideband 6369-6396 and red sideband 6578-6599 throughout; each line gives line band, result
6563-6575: -4.2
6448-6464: 4.4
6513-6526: 5.2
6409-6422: 2.1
